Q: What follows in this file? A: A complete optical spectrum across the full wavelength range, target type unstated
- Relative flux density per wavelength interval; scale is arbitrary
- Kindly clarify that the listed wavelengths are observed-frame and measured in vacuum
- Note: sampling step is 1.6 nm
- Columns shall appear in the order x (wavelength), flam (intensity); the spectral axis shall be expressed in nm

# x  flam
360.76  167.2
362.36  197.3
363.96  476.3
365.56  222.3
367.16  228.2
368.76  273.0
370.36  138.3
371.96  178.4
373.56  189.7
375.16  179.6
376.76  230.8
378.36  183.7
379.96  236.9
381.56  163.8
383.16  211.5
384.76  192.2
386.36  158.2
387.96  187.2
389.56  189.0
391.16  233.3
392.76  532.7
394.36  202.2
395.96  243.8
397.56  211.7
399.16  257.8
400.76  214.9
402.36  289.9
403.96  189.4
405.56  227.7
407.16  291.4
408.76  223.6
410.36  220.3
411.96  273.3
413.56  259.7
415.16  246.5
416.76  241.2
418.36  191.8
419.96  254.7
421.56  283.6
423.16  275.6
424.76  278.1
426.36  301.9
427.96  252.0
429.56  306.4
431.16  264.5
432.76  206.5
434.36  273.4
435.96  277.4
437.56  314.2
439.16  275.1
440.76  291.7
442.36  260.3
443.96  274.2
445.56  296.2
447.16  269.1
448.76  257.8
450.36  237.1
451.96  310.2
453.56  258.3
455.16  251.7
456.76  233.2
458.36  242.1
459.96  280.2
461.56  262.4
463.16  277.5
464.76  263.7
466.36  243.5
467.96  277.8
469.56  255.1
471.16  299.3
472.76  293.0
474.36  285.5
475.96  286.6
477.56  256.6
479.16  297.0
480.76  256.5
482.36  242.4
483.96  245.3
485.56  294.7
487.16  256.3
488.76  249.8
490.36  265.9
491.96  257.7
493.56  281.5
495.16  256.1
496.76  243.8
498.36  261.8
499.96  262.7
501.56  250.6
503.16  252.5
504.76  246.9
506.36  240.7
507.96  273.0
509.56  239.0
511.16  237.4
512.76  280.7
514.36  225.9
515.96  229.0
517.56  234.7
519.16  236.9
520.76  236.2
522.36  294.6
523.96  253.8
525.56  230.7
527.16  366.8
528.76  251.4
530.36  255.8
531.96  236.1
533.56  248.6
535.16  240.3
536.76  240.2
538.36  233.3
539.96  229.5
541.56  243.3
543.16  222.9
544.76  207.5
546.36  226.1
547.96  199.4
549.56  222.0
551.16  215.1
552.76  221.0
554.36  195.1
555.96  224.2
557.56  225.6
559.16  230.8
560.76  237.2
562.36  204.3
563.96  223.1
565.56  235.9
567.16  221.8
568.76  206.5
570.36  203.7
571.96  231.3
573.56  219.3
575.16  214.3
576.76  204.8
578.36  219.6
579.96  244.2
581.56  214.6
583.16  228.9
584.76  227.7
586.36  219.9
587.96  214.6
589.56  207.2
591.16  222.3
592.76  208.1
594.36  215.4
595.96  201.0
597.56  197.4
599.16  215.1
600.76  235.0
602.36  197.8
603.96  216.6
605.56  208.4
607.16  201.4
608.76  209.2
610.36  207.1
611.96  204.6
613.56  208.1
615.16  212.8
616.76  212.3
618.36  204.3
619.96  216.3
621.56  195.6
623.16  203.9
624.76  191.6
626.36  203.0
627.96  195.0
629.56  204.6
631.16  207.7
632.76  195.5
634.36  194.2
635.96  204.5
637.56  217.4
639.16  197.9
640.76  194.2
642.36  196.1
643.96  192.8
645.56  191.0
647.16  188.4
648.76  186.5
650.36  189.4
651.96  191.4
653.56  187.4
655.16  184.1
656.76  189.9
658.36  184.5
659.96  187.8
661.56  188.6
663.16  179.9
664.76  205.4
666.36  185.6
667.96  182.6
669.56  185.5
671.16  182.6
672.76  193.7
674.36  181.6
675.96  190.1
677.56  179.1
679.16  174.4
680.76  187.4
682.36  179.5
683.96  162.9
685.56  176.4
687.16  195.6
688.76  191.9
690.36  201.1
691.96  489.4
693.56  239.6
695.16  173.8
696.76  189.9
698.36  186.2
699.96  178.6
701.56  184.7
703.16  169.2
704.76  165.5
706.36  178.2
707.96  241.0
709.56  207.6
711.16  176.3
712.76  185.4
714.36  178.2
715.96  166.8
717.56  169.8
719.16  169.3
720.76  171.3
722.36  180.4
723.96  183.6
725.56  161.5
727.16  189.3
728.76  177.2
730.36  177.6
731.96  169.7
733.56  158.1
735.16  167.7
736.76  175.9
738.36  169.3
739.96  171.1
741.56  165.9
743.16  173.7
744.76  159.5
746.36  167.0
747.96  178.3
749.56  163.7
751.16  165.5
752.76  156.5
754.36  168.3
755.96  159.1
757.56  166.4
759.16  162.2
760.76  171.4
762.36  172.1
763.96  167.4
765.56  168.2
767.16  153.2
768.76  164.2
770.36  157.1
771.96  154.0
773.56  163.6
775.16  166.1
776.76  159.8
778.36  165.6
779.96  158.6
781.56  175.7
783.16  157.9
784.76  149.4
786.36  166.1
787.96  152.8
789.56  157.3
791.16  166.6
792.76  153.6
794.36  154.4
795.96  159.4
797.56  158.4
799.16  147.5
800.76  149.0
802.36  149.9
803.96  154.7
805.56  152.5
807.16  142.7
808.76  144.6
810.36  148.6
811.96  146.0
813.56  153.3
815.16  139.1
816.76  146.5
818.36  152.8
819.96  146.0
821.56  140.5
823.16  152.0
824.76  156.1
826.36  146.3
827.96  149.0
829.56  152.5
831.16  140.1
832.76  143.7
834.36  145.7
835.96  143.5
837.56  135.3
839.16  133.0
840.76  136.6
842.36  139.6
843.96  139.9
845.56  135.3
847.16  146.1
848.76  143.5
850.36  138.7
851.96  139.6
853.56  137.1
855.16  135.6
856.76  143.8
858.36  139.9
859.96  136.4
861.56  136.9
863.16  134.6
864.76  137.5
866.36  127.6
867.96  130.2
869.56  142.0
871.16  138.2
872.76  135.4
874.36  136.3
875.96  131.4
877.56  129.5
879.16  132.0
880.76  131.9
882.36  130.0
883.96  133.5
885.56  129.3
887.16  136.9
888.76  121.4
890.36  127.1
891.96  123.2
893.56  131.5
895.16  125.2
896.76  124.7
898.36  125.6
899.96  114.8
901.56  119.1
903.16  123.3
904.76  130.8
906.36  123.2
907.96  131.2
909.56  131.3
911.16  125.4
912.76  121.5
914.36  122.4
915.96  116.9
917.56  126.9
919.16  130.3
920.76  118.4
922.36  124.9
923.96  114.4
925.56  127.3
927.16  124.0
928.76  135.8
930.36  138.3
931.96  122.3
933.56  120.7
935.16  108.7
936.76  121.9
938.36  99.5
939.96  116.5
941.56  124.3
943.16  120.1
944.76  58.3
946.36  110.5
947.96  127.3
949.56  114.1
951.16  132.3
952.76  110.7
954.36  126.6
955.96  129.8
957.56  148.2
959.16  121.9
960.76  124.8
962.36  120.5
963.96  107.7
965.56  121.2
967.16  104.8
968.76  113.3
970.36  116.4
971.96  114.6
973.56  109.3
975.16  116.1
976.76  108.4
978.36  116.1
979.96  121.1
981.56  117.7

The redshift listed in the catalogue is 0.05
